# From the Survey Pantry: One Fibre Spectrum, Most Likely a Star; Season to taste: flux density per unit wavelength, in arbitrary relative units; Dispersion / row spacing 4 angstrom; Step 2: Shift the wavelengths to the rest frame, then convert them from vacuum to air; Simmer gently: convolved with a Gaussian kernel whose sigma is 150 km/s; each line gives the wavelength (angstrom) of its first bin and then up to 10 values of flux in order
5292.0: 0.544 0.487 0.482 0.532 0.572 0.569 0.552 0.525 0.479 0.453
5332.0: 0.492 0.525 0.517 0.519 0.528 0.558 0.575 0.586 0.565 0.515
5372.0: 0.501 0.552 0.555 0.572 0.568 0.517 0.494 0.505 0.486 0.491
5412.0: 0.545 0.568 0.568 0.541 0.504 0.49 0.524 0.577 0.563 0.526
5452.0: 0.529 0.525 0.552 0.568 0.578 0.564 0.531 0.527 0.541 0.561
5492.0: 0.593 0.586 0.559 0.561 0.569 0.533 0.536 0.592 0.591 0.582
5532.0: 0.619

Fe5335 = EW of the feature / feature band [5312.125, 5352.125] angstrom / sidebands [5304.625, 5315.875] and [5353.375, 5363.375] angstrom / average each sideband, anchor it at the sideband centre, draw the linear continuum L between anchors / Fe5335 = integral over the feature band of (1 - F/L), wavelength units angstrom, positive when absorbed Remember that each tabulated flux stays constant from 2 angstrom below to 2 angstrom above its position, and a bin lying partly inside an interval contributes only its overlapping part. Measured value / 3.8 angstrom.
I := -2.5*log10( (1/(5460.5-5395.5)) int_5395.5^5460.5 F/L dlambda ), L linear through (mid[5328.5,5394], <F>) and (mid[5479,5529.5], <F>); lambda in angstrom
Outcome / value 0.04 mag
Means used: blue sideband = 0.538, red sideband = 0.564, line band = 0.529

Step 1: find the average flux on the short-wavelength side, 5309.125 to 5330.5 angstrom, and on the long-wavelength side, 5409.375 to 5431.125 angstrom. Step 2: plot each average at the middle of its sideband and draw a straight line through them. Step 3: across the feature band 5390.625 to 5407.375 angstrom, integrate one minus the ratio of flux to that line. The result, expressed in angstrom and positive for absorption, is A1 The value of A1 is 1.1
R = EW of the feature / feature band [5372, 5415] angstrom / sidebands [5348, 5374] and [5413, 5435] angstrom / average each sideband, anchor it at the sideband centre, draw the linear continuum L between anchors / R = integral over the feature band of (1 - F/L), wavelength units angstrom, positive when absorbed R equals 1.0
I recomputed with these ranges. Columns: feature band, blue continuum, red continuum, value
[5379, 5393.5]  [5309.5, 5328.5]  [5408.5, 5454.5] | -0.05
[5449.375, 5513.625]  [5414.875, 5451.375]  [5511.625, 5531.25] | 0.01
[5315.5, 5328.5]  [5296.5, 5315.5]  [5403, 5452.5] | 0.07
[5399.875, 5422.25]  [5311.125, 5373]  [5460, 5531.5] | 0.03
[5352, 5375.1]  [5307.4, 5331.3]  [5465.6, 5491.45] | -0.04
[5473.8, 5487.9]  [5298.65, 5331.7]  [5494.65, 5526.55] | 0.04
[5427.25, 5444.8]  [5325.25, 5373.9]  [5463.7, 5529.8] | 0.03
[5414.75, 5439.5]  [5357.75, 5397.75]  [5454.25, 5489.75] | 0.02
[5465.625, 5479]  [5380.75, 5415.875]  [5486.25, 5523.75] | 0.00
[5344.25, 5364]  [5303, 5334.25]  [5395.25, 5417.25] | -0.08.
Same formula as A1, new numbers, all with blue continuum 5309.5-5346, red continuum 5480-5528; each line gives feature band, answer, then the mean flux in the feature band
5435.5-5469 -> 0.1 angstrom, 0.549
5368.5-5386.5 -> -0.5 angstrom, 0.543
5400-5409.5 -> 0.8 angstrom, 0.492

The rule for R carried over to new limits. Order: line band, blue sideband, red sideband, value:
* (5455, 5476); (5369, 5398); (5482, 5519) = -0.1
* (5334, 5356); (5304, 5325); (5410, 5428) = 0.4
